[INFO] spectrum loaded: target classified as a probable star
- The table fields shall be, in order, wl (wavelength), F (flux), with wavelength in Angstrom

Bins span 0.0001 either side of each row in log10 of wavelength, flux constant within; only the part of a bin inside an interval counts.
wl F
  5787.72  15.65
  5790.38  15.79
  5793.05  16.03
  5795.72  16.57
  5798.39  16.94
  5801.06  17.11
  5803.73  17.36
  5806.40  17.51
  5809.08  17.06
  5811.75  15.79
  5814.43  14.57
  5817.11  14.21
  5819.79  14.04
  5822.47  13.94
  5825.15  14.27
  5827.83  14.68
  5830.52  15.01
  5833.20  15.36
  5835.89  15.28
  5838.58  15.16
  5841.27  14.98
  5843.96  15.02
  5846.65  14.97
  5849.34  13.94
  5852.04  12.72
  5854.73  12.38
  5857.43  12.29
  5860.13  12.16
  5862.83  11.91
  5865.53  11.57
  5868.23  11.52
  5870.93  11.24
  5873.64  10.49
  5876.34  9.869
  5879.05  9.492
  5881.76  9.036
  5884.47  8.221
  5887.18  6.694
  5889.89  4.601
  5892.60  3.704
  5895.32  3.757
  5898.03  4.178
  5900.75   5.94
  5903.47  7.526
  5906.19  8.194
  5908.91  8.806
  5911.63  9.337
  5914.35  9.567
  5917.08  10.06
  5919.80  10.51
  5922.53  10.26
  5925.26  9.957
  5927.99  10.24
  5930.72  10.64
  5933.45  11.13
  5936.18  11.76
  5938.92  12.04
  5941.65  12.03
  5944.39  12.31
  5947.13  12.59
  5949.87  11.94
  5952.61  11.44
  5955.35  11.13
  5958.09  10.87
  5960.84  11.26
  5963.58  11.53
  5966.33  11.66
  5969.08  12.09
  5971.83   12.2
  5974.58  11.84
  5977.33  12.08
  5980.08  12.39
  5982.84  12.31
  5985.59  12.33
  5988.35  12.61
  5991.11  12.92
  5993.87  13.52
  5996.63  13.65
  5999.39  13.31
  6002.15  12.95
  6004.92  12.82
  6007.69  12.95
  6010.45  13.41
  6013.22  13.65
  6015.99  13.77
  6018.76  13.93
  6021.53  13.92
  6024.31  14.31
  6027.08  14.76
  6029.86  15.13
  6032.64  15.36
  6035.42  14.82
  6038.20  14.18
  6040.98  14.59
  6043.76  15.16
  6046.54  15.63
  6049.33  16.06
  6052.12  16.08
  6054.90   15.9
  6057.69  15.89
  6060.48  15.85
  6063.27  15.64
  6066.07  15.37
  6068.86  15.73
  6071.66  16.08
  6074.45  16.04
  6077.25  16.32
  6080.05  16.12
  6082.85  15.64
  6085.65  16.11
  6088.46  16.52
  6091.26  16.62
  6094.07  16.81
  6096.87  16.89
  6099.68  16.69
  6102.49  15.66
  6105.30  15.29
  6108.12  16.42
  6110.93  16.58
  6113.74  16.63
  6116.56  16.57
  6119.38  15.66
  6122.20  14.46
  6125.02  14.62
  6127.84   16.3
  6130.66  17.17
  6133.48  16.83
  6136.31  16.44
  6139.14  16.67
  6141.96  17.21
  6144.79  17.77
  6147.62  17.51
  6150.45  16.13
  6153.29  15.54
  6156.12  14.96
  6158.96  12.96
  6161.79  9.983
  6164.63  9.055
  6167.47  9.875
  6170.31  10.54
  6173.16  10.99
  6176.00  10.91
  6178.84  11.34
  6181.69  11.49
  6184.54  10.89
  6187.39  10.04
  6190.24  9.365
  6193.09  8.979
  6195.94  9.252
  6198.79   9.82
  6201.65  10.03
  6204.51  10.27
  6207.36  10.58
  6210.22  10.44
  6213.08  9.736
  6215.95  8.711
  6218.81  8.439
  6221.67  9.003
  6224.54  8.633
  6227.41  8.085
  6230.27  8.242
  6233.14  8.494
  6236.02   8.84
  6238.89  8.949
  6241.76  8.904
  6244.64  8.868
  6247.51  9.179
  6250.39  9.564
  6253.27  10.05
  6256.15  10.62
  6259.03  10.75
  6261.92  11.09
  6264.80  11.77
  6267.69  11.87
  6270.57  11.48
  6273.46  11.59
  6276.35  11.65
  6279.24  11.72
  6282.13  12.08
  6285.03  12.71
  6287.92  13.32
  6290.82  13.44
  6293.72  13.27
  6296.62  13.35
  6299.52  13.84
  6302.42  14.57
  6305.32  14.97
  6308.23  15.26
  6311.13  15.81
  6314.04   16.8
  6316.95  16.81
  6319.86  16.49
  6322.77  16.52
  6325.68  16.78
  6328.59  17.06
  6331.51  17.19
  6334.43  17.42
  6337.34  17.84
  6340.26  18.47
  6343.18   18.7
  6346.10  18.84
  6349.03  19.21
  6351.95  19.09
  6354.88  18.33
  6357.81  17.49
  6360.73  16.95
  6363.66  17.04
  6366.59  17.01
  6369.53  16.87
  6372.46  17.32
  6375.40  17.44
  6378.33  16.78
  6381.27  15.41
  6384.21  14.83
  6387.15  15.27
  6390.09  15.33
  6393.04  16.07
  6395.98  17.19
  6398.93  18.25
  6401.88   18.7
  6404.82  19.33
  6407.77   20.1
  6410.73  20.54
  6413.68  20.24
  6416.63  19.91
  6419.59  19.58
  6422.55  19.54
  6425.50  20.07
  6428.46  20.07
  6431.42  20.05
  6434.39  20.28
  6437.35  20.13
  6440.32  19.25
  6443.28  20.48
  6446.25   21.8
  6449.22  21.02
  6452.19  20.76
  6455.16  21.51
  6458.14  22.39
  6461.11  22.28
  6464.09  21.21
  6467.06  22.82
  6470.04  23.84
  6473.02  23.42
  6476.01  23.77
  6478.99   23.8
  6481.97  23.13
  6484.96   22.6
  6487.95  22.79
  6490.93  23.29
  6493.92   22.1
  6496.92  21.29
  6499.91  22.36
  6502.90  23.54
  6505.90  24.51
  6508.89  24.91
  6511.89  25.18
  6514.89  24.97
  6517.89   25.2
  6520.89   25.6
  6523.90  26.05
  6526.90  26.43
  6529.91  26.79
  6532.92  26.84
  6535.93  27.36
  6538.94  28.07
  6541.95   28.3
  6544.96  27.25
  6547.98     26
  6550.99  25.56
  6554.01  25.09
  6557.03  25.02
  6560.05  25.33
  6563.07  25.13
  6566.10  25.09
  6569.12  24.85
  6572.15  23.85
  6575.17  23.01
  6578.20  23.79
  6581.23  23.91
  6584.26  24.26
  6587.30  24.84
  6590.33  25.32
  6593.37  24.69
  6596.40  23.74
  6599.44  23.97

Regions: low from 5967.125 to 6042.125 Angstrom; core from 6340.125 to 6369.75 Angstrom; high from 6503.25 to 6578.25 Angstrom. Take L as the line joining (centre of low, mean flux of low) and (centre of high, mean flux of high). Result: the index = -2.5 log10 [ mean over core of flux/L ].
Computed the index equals 0.18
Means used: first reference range 13.4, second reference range 25.6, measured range 18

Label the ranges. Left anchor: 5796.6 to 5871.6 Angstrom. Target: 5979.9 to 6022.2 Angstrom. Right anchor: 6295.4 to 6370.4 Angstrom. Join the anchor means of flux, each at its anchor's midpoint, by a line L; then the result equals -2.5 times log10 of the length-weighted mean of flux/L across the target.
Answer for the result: 0.16 mag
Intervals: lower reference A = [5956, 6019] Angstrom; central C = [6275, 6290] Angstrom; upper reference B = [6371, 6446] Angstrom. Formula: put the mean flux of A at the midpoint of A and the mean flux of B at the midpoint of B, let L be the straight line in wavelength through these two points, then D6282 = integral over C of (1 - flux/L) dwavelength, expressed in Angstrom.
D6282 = 3.9 Angstrom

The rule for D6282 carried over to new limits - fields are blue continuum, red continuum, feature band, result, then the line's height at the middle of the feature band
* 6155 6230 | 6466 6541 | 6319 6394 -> 1.88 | 17.7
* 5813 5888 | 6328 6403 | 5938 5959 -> 2.75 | 13.6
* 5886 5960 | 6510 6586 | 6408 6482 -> 5.40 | 22.9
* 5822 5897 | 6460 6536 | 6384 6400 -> 4.19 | 22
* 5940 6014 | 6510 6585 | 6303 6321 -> 3.73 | 20.1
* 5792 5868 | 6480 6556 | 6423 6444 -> 3.30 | 23.7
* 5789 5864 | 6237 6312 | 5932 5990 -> 8.75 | 14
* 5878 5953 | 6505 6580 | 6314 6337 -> 3.43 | 19.9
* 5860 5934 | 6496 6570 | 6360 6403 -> 9.71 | 21.5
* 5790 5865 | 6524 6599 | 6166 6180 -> 6.44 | 19.8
